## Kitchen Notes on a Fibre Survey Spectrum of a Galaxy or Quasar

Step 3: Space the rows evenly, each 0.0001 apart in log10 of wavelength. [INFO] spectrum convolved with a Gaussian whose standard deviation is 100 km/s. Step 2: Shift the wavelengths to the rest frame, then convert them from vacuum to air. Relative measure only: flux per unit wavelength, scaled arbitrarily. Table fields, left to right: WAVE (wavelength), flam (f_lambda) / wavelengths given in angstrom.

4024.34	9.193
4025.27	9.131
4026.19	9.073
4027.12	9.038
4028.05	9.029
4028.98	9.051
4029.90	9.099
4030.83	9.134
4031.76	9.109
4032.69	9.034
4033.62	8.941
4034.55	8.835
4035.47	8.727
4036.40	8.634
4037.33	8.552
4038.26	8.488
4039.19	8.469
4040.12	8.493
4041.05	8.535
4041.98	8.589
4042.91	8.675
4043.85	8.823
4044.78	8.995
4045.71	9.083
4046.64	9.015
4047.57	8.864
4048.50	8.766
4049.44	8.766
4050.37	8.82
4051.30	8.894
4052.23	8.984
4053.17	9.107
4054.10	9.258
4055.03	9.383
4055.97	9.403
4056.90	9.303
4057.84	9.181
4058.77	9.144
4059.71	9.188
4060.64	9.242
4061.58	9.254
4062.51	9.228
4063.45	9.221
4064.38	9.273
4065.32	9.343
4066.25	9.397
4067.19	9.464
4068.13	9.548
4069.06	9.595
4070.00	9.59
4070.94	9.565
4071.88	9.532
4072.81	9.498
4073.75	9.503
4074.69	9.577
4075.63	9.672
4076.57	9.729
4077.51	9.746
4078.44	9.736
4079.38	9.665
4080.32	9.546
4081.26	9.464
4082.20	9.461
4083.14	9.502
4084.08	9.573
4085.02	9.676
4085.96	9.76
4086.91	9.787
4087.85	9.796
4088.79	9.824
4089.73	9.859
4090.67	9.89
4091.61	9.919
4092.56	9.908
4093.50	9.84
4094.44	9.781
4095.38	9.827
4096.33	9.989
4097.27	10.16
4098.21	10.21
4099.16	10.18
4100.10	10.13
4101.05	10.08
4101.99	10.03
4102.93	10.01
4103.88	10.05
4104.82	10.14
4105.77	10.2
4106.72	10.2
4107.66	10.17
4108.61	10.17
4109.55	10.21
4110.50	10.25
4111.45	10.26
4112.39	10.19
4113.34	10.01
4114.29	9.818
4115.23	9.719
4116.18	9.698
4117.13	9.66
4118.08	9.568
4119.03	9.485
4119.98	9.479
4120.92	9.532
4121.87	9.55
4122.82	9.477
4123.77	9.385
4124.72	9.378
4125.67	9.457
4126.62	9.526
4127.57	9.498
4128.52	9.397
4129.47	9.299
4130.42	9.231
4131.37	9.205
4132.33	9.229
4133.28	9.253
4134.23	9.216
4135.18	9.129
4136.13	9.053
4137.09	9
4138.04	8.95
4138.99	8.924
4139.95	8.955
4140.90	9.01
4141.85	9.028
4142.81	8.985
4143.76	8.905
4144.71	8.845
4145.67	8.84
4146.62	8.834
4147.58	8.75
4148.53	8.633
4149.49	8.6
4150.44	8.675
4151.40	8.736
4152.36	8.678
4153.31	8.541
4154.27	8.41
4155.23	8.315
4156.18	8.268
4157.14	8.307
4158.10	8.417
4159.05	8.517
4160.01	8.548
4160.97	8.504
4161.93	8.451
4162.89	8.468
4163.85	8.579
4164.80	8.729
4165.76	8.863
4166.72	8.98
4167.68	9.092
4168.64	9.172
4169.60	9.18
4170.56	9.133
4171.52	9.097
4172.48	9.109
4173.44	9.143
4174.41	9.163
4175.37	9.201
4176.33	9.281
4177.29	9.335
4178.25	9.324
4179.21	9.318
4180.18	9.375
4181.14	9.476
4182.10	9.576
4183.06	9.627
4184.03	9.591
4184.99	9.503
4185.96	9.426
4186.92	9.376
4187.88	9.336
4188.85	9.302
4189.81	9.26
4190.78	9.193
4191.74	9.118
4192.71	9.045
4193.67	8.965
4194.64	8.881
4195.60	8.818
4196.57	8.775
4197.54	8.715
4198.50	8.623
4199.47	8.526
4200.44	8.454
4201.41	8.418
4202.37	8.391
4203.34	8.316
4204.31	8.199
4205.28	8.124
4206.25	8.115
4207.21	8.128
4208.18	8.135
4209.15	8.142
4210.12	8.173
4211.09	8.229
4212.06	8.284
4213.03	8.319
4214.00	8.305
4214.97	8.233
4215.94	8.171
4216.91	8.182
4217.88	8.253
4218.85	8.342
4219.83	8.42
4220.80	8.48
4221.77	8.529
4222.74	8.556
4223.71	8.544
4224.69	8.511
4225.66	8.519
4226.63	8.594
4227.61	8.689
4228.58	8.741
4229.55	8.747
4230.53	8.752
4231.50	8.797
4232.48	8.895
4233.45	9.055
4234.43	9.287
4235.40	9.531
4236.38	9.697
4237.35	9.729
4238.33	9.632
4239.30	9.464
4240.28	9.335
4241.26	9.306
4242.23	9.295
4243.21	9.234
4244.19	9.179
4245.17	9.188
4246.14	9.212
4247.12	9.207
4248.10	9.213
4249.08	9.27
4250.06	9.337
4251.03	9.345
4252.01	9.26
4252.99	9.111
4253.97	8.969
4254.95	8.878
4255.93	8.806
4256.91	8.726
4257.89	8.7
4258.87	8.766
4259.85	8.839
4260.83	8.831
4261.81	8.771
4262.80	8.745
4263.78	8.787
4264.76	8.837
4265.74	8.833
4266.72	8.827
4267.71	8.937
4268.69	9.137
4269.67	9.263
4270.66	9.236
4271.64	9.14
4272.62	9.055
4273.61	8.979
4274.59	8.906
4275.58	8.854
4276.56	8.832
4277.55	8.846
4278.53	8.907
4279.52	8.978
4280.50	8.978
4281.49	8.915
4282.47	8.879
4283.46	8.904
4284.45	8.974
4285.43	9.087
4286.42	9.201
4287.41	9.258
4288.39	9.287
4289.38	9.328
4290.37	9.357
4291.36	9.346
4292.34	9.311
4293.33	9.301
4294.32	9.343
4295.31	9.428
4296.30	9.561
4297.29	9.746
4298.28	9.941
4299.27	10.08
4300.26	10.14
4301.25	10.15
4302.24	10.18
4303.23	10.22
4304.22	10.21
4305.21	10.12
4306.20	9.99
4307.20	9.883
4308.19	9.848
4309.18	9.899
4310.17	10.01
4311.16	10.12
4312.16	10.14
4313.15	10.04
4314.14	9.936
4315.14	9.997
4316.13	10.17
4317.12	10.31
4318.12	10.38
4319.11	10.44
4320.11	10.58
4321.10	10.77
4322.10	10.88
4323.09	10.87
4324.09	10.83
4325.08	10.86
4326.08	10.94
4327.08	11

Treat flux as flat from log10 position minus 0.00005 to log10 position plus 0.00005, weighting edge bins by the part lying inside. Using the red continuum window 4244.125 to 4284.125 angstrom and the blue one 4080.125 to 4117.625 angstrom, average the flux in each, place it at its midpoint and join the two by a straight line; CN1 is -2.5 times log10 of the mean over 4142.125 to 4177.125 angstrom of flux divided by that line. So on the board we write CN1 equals 0.09 mag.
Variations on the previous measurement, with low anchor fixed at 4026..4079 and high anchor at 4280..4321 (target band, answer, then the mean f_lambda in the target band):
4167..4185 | 0.017 mag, 9.29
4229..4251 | 0.040 mag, 9.25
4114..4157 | 0.027 mag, 9.1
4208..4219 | 0.159 mag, 8.23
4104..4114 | -0.100 mag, 10.2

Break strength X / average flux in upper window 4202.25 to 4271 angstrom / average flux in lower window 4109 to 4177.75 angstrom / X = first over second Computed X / 1.0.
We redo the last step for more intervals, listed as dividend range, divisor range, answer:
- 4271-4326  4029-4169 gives 1.05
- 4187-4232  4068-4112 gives 0.87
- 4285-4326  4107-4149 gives 1.06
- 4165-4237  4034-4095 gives 0.95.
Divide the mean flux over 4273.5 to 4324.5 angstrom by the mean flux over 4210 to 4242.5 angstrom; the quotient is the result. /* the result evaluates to 1.11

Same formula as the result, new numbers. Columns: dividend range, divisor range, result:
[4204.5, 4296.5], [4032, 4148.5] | 0.95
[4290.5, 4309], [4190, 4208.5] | 1.14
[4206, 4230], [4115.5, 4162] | 0.93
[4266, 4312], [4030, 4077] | 1.03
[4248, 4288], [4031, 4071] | 0.99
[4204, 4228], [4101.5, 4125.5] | 0.84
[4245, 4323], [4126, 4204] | 1.05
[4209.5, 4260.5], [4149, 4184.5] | 0.99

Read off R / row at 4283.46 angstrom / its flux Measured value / 8.904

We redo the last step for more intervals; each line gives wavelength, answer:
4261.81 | 8.771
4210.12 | 8.173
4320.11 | 10.58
